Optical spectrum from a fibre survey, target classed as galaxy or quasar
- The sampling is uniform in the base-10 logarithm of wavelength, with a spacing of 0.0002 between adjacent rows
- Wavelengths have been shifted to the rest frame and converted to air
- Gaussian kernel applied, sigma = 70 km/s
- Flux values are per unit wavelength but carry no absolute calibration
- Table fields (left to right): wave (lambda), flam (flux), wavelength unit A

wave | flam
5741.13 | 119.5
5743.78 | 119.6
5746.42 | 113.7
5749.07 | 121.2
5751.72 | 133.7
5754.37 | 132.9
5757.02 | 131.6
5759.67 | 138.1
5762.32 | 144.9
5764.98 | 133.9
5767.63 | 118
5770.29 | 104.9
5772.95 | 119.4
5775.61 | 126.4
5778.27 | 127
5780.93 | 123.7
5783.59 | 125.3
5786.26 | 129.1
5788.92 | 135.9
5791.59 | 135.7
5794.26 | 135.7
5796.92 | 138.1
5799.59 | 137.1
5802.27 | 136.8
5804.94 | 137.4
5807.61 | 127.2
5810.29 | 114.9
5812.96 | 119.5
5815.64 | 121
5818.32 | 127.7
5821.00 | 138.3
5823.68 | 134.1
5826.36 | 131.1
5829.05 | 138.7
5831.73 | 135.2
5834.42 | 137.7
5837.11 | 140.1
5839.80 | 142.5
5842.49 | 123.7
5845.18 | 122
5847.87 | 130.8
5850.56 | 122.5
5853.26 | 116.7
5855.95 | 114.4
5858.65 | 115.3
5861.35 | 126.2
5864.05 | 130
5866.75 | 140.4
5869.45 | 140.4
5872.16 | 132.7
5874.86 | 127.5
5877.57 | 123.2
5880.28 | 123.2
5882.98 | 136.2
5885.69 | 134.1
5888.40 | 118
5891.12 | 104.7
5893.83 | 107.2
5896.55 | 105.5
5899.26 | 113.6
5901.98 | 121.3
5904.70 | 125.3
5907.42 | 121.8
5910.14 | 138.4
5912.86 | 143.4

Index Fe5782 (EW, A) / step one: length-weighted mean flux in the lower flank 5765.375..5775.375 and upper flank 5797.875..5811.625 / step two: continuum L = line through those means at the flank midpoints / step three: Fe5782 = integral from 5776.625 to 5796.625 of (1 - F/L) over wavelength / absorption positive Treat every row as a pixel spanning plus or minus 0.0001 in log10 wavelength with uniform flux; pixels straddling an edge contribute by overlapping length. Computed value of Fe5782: -1.1 A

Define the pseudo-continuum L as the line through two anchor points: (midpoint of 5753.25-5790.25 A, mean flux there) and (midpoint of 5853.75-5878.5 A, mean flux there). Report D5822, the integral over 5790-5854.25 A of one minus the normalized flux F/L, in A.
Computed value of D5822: -1.7 A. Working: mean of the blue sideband 128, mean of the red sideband 127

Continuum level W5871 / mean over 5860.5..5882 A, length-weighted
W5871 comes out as 131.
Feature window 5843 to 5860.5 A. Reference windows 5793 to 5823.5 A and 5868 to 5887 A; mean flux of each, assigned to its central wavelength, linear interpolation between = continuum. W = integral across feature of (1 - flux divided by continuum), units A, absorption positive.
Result 1.4 A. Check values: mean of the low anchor 130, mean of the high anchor 131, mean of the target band 121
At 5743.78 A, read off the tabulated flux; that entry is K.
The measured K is 119.6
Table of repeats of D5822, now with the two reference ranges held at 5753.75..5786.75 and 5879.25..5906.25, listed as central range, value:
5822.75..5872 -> -3.3 A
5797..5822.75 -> -1.0 A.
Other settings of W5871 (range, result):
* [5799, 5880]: 129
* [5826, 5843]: 136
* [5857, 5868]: 127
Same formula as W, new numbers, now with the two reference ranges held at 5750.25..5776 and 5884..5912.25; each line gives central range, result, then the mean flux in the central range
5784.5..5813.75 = -1.3 A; 132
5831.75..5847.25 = -1.2 A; 133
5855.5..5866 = -0.1 A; 123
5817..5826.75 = -0.7 A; 133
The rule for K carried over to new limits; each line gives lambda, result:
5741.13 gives 119.5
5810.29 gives 114.9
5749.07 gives 121.2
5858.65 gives 115.3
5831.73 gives 135.2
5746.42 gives 113.7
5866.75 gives 140.4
